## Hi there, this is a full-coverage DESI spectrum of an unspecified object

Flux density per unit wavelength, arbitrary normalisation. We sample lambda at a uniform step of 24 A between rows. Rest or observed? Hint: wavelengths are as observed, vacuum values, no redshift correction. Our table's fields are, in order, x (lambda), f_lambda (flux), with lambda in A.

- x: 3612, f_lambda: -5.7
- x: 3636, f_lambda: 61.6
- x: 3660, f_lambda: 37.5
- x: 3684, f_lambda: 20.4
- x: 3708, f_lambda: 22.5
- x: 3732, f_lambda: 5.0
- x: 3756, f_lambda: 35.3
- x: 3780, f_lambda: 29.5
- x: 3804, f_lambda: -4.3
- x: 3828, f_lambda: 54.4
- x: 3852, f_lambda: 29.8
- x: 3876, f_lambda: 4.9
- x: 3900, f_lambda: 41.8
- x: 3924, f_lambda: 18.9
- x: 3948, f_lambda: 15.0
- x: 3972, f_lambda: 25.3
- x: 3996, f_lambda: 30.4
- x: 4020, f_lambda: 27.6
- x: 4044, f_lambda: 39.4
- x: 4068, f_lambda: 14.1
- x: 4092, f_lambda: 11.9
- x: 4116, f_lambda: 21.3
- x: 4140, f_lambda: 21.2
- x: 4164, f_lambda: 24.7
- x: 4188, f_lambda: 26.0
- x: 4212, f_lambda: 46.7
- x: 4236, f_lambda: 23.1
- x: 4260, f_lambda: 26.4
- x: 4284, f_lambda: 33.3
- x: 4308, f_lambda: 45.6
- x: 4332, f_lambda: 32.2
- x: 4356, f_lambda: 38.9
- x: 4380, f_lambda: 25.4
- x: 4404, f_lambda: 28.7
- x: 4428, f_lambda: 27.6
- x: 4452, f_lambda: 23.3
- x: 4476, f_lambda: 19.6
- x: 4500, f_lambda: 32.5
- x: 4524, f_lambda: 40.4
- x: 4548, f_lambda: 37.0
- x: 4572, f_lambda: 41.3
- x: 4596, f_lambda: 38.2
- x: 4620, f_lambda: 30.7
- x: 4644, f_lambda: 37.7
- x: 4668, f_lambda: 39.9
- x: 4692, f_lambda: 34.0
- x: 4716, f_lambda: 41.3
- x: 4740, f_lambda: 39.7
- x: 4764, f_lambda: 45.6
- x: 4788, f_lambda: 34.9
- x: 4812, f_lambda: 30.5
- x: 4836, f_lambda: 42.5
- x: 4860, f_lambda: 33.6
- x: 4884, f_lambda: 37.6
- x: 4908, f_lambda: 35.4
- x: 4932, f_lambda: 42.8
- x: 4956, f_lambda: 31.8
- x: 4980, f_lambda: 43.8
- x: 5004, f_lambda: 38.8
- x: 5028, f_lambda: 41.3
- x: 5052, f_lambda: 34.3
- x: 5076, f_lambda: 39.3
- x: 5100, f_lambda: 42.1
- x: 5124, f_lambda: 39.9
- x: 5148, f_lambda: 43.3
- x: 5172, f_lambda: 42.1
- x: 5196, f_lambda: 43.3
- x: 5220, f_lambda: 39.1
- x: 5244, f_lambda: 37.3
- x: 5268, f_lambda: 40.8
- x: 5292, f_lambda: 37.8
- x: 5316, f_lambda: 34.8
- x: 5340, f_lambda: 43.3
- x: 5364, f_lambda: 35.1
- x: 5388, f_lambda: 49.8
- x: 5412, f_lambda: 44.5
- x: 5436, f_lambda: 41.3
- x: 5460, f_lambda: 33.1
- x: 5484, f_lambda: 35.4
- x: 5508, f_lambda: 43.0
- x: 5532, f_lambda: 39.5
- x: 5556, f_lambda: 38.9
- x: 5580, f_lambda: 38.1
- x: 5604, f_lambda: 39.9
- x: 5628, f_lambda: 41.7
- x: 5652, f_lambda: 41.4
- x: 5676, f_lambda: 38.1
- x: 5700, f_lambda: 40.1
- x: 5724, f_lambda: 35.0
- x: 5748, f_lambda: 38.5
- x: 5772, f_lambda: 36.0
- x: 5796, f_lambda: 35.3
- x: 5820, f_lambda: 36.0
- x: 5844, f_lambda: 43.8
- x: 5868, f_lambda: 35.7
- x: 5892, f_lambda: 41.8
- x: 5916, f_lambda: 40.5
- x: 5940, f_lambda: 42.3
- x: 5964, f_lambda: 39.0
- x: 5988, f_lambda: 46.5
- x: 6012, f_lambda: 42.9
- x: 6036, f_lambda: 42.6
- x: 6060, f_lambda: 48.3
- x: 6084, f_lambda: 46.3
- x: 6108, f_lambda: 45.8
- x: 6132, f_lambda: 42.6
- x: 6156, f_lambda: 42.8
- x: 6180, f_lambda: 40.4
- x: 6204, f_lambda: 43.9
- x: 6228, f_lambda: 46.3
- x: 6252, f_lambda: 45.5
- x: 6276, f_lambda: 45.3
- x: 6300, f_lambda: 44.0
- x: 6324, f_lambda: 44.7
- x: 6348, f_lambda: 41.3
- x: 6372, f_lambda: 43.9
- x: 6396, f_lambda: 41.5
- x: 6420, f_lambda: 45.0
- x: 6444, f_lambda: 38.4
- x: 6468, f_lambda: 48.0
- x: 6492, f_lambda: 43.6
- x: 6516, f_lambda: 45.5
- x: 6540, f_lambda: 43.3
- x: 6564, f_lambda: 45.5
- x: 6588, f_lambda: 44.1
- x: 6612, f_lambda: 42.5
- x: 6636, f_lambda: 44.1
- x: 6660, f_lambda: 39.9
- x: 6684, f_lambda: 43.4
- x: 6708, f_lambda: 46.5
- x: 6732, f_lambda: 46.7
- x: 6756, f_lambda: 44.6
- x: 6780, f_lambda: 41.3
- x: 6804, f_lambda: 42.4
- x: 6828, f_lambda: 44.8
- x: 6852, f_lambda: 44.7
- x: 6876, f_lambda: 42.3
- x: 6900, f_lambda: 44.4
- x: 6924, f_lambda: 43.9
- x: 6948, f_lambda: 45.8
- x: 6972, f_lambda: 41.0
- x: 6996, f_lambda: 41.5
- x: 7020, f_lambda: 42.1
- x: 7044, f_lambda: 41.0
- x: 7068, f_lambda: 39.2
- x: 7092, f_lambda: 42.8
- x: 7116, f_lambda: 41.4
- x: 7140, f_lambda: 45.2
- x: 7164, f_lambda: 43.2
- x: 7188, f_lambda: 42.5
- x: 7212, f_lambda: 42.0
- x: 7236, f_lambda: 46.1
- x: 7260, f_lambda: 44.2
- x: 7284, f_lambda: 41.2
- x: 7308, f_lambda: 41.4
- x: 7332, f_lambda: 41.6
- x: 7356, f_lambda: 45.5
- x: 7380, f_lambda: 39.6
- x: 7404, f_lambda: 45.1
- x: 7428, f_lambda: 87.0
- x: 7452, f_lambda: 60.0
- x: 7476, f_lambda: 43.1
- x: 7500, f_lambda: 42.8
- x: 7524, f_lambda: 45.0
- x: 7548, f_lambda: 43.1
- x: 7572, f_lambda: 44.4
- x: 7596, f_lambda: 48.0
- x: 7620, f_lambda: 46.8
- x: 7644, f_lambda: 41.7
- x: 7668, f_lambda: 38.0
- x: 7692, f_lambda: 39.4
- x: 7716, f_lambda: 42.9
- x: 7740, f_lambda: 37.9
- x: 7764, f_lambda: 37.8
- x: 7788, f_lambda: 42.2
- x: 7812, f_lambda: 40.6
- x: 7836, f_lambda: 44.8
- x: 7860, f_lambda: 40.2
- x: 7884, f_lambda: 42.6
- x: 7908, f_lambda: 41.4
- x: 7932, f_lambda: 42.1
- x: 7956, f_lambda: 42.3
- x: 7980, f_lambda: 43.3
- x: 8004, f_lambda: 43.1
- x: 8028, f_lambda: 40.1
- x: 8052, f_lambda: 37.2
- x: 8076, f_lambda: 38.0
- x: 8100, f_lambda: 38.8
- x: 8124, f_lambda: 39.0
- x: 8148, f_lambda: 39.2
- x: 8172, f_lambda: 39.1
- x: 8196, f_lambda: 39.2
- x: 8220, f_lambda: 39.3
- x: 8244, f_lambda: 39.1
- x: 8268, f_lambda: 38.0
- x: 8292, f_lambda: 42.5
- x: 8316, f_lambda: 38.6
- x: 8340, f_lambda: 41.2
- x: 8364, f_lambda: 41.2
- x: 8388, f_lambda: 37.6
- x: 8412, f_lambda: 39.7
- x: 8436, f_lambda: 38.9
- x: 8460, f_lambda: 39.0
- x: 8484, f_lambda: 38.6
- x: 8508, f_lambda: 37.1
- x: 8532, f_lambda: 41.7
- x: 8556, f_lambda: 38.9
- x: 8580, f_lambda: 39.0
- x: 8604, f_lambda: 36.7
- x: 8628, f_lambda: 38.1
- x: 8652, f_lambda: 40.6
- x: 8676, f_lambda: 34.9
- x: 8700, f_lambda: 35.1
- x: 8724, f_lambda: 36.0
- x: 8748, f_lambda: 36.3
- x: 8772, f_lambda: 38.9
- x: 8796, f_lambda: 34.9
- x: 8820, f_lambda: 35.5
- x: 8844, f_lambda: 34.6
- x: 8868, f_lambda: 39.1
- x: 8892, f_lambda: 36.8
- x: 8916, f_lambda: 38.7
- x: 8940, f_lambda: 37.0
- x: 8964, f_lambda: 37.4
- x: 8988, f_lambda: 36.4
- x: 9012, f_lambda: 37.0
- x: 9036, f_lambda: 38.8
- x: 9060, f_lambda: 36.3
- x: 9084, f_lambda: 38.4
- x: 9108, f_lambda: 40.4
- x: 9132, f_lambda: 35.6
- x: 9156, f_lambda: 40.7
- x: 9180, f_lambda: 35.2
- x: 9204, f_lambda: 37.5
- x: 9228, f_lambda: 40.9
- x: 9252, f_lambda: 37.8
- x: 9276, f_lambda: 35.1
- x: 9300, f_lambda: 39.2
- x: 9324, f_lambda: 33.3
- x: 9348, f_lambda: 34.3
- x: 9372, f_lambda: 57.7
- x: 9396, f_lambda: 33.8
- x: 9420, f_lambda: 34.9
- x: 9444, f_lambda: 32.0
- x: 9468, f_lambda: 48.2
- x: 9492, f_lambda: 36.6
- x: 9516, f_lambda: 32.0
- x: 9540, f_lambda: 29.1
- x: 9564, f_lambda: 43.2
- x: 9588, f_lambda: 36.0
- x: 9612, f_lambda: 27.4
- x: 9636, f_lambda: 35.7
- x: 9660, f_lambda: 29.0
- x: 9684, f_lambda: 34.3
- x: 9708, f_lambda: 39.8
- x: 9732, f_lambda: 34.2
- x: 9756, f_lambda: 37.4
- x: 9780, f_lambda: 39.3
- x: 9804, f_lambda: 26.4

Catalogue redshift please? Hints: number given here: 0.131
